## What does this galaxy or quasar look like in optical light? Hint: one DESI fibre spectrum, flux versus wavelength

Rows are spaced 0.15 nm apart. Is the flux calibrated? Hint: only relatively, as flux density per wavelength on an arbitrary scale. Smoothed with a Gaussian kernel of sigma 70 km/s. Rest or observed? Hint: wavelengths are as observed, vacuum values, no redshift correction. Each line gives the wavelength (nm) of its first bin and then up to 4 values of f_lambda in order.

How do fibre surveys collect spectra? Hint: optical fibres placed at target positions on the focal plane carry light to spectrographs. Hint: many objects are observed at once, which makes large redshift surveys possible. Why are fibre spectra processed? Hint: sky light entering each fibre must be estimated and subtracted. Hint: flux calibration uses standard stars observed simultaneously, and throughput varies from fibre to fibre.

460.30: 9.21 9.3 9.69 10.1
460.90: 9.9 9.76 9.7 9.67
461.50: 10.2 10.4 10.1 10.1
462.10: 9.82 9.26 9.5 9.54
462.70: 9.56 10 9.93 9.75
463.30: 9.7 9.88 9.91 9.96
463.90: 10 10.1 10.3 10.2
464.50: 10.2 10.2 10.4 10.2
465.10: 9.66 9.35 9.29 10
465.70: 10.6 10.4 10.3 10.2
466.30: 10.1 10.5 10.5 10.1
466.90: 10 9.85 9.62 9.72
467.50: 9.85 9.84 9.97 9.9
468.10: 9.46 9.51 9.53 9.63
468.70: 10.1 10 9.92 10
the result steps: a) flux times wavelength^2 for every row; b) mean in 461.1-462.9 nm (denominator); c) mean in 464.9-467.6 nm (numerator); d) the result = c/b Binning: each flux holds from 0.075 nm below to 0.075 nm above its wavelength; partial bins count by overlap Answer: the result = 1.04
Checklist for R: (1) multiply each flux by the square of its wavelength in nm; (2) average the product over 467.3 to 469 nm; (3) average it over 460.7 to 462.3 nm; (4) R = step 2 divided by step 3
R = 1.0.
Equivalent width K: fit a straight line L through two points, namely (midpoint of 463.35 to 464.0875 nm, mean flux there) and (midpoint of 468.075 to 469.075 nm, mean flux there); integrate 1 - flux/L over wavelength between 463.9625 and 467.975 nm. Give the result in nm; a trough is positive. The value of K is -0.08 nm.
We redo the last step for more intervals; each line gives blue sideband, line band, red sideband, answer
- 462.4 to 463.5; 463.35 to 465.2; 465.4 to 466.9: -0.023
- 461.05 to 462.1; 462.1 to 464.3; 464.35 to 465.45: 0.032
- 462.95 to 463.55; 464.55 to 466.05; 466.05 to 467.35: -0.009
